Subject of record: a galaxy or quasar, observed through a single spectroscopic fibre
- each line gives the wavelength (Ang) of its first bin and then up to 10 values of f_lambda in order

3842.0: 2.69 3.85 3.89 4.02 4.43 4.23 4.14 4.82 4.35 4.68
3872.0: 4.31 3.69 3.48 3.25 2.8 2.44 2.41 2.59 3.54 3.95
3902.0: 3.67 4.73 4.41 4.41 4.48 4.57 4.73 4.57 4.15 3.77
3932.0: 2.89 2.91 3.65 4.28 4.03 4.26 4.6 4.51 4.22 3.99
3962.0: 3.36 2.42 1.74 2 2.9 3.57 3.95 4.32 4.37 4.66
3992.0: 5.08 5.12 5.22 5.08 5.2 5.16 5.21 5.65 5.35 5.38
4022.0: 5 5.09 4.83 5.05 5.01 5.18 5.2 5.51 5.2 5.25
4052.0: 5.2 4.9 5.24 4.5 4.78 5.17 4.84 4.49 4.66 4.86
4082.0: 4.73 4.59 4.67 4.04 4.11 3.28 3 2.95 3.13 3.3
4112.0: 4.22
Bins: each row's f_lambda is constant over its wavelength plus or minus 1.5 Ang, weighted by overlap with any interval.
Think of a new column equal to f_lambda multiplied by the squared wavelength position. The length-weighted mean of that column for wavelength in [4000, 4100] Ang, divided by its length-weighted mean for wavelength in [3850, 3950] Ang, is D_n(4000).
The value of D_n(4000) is 1.35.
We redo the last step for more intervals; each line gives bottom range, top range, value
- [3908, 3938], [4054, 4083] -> 1.28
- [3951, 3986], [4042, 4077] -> 1.52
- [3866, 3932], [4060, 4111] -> 1.20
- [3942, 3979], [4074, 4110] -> 1.21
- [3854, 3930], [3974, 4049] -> 1.33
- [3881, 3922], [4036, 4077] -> 1.45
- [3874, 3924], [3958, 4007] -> 1.11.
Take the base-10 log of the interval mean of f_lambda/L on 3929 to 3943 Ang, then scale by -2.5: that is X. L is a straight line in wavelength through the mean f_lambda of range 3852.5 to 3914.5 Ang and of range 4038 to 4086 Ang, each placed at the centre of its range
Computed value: 0.19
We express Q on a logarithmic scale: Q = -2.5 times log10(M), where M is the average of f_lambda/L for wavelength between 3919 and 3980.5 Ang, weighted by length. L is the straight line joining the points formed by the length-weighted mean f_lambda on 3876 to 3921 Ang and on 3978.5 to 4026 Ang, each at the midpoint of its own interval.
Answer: 0.18 mag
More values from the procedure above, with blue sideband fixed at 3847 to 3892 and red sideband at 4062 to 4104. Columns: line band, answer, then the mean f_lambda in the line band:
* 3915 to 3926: -0.17 mag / 4.55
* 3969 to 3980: 0.35 mag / 2.93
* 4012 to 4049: -0.24 mag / 5.2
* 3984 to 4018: -0.23 mag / 5.09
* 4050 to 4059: -0.20 mag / 5.11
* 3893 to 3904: 0.07 mag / 3.61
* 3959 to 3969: 0.40 mag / 2.77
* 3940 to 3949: -0.06 mag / 4.21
